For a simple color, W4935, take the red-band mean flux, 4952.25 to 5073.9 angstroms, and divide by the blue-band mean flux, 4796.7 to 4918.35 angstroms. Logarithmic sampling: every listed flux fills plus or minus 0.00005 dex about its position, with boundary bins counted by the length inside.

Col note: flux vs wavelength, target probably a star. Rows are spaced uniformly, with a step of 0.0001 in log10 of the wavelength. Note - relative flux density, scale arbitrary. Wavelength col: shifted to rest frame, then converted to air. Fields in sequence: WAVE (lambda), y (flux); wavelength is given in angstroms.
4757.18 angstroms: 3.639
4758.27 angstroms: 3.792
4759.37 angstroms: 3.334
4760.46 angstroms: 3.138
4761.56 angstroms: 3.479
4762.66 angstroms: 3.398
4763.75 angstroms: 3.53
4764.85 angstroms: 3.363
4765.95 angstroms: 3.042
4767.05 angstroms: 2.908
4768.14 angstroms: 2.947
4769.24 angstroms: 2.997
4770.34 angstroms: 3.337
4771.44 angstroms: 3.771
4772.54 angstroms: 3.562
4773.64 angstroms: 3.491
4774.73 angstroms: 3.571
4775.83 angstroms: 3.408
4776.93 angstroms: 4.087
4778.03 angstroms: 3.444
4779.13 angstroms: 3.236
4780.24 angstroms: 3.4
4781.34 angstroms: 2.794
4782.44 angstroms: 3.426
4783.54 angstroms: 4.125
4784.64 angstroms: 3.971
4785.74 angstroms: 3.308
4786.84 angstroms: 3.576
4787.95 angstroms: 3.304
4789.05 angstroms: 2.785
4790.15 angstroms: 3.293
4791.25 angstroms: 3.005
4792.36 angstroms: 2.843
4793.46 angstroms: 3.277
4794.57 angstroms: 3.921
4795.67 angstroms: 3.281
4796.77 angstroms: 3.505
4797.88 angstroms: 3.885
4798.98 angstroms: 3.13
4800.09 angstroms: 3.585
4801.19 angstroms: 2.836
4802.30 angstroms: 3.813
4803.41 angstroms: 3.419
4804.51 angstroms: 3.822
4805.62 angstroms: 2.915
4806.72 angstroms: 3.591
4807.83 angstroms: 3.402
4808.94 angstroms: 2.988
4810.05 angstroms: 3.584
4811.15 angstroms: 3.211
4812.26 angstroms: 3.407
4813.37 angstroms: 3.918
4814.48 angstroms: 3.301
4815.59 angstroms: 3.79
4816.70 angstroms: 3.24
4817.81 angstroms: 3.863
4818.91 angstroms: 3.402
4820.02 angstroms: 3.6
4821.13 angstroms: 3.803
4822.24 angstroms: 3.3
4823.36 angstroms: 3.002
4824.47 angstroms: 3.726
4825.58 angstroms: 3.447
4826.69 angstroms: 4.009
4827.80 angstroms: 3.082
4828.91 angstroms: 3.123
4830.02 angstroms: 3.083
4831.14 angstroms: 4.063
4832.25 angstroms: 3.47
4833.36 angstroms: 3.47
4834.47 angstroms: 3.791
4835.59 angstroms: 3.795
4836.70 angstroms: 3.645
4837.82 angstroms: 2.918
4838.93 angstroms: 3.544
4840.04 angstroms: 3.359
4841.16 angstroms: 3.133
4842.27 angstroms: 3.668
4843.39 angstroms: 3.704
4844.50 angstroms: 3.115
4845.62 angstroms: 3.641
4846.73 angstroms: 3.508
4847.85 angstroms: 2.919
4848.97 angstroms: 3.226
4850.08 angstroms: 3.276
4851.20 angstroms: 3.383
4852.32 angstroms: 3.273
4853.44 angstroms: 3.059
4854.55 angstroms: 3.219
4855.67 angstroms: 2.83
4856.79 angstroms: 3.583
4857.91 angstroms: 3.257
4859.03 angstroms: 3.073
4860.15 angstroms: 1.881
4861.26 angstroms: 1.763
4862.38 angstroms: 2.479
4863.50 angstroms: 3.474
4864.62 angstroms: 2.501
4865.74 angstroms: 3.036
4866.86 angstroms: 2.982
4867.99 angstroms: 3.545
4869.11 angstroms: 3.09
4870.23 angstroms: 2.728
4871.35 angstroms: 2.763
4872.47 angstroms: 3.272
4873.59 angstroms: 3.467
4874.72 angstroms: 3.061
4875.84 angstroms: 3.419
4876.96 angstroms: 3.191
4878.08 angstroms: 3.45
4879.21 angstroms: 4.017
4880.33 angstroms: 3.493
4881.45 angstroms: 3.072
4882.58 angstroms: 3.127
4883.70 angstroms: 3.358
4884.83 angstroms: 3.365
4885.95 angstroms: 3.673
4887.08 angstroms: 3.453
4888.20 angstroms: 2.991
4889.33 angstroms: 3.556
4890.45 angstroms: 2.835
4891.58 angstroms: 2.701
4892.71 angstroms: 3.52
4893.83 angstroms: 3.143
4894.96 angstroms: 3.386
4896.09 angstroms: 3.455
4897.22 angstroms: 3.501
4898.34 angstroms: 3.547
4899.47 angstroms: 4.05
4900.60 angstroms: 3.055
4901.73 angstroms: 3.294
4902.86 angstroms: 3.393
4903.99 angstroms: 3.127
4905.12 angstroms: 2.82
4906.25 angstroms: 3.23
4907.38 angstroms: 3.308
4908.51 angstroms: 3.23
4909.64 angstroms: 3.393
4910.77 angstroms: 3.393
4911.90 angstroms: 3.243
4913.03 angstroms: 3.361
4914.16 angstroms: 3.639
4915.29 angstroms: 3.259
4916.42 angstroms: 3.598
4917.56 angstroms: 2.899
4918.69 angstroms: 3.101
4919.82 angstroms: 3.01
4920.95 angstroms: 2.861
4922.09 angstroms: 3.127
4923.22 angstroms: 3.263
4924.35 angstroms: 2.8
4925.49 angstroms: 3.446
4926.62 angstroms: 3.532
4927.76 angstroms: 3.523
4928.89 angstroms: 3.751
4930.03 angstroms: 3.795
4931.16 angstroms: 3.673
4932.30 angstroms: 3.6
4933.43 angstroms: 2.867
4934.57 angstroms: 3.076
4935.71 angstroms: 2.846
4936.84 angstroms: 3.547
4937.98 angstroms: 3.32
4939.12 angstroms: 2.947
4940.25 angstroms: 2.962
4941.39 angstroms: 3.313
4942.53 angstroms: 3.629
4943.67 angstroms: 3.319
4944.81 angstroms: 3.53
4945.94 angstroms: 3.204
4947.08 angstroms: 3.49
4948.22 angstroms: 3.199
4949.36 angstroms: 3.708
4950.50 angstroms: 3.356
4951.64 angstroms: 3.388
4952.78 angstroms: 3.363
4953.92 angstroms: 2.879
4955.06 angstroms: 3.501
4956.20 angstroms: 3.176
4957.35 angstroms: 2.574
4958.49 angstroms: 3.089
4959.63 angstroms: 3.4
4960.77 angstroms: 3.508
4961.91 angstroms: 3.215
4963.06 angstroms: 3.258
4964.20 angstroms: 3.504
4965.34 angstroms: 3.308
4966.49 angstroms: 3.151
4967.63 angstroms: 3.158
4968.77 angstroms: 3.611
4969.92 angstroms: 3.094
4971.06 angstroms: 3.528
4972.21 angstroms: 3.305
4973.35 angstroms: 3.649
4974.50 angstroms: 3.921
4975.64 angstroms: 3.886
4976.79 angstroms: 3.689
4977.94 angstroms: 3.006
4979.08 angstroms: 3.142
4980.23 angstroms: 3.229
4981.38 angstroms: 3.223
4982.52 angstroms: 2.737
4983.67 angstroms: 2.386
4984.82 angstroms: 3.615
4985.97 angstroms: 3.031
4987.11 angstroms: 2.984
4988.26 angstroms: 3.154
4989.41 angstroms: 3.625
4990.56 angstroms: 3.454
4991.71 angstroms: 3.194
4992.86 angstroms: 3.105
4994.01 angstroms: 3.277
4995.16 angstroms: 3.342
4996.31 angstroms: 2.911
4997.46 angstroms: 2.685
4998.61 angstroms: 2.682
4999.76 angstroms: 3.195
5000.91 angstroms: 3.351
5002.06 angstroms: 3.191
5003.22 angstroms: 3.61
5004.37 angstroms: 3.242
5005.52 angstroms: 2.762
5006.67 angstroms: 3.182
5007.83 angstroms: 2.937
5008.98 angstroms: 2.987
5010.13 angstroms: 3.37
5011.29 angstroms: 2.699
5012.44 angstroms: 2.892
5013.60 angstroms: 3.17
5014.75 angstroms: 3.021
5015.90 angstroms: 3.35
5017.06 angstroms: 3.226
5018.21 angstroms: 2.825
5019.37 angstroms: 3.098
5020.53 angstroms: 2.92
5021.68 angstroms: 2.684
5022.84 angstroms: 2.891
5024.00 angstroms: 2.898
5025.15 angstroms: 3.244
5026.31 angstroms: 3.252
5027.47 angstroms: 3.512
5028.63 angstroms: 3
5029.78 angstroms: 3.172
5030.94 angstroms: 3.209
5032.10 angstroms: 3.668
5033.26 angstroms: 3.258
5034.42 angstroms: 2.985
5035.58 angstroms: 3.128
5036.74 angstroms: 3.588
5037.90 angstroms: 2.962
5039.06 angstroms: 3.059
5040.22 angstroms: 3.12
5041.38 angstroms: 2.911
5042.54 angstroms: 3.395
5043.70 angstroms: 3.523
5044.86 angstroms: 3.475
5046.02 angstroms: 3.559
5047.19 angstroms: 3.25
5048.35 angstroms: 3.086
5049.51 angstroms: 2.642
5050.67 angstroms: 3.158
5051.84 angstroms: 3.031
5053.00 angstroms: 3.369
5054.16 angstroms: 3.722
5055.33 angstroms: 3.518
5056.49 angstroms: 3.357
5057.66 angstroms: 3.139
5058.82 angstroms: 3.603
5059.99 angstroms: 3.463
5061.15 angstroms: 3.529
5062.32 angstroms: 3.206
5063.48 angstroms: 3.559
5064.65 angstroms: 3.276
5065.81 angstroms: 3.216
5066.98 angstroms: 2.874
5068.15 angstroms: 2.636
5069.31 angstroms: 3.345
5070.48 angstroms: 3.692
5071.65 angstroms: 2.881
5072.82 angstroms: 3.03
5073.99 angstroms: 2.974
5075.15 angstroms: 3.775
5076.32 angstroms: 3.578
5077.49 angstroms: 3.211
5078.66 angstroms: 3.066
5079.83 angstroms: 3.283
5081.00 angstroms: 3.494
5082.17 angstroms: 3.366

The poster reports 1.0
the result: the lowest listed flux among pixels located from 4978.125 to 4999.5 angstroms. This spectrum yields 2.386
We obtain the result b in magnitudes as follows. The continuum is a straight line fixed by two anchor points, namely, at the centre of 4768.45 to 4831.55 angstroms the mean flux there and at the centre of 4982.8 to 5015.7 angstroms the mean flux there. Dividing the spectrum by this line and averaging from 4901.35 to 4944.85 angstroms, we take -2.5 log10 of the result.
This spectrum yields -0.02 mag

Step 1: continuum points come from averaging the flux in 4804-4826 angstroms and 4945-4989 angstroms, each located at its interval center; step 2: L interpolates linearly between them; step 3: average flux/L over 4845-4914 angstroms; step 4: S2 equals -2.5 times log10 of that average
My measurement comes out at 0.06 mag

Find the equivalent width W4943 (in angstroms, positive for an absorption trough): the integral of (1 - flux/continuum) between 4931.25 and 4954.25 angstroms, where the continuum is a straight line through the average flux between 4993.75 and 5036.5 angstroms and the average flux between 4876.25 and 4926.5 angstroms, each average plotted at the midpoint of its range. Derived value -0.47 angstroms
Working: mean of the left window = 3.29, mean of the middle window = 3.29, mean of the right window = 3.11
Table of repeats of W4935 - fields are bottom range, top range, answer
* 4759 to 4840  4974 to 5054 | 0.93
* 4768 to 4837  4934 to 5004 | 0.94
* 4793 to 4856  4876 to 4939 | 0.97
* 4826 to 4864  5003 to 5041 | 0.96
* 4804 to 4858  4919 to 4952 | 0.97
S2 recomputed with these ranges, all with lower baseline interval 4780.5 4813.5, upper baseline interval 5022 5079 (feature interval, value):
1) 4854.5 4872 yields 0.17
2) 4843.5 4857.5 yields 0.03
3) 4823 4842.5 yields -0.03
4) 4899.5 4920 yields 0.02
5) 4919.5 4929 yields 0.03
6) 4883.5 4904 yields 0.00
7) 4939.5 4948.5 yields -0.01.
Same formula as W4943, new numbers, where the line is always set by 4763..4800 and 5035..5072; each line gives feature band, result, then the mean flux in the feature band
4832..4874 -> 2.2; 3.18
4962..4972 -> -0.1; 3.32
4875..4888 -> -0.2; 3.4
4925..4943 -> -0.3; 3.36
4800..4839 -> -1.2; 3.47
